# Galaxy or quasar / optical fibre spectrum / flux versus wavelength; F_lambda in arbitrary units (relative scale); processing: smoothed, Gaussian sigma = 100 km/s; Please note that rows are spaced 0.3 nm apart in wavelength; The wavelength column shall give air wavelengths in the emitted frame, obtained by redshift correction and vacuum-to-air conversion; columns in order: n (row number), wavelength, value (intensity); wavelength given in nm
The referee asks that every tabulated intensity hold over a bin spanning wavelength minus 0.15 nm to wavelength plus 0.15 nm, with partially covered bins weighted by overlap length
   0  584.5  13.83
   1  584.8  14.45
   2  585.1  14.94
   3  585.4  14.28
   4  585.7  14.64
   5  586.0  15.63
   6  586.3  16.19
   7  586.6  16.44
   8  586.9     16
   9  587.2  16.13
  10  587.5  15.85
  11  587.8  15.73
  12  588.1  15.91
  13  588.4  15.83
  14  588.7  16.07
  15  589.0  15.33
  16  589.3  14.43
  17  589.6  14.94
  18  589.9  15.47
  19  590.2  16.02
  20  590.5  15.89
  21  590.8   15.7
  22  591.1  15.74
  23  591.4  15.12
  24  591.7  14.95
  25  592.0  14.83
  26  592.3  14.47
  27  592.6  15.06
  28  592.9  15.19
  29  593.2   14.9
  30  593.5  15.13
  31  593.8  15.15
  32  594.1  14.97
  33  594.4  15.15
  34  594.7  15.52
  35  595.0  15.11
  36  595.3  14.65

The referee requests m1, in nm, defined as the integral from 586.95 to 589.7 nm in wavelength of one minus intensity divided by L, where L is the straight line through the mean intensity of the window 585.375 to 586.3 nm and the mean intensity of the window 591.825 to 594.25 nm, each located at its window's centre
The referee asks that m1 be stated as -0.10 nm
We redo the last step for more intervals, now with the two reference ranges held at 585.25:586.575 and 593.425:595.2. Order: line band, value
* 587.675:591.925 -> -0.07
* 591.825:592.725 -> 0.02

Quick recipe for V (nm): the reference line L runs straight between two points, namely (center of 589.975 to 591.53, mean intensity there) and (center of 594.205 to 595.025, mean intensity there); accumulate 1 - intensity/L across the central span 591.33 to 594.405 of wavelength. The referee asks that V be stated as 0.09 nm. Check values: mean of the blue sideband 15.7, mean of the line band 15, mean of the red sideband 15.3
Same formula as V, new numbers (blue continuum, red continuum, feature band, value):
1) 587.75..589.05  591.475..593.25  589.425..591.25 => -0.03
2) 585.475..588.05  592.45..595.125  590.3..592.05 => -0.01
